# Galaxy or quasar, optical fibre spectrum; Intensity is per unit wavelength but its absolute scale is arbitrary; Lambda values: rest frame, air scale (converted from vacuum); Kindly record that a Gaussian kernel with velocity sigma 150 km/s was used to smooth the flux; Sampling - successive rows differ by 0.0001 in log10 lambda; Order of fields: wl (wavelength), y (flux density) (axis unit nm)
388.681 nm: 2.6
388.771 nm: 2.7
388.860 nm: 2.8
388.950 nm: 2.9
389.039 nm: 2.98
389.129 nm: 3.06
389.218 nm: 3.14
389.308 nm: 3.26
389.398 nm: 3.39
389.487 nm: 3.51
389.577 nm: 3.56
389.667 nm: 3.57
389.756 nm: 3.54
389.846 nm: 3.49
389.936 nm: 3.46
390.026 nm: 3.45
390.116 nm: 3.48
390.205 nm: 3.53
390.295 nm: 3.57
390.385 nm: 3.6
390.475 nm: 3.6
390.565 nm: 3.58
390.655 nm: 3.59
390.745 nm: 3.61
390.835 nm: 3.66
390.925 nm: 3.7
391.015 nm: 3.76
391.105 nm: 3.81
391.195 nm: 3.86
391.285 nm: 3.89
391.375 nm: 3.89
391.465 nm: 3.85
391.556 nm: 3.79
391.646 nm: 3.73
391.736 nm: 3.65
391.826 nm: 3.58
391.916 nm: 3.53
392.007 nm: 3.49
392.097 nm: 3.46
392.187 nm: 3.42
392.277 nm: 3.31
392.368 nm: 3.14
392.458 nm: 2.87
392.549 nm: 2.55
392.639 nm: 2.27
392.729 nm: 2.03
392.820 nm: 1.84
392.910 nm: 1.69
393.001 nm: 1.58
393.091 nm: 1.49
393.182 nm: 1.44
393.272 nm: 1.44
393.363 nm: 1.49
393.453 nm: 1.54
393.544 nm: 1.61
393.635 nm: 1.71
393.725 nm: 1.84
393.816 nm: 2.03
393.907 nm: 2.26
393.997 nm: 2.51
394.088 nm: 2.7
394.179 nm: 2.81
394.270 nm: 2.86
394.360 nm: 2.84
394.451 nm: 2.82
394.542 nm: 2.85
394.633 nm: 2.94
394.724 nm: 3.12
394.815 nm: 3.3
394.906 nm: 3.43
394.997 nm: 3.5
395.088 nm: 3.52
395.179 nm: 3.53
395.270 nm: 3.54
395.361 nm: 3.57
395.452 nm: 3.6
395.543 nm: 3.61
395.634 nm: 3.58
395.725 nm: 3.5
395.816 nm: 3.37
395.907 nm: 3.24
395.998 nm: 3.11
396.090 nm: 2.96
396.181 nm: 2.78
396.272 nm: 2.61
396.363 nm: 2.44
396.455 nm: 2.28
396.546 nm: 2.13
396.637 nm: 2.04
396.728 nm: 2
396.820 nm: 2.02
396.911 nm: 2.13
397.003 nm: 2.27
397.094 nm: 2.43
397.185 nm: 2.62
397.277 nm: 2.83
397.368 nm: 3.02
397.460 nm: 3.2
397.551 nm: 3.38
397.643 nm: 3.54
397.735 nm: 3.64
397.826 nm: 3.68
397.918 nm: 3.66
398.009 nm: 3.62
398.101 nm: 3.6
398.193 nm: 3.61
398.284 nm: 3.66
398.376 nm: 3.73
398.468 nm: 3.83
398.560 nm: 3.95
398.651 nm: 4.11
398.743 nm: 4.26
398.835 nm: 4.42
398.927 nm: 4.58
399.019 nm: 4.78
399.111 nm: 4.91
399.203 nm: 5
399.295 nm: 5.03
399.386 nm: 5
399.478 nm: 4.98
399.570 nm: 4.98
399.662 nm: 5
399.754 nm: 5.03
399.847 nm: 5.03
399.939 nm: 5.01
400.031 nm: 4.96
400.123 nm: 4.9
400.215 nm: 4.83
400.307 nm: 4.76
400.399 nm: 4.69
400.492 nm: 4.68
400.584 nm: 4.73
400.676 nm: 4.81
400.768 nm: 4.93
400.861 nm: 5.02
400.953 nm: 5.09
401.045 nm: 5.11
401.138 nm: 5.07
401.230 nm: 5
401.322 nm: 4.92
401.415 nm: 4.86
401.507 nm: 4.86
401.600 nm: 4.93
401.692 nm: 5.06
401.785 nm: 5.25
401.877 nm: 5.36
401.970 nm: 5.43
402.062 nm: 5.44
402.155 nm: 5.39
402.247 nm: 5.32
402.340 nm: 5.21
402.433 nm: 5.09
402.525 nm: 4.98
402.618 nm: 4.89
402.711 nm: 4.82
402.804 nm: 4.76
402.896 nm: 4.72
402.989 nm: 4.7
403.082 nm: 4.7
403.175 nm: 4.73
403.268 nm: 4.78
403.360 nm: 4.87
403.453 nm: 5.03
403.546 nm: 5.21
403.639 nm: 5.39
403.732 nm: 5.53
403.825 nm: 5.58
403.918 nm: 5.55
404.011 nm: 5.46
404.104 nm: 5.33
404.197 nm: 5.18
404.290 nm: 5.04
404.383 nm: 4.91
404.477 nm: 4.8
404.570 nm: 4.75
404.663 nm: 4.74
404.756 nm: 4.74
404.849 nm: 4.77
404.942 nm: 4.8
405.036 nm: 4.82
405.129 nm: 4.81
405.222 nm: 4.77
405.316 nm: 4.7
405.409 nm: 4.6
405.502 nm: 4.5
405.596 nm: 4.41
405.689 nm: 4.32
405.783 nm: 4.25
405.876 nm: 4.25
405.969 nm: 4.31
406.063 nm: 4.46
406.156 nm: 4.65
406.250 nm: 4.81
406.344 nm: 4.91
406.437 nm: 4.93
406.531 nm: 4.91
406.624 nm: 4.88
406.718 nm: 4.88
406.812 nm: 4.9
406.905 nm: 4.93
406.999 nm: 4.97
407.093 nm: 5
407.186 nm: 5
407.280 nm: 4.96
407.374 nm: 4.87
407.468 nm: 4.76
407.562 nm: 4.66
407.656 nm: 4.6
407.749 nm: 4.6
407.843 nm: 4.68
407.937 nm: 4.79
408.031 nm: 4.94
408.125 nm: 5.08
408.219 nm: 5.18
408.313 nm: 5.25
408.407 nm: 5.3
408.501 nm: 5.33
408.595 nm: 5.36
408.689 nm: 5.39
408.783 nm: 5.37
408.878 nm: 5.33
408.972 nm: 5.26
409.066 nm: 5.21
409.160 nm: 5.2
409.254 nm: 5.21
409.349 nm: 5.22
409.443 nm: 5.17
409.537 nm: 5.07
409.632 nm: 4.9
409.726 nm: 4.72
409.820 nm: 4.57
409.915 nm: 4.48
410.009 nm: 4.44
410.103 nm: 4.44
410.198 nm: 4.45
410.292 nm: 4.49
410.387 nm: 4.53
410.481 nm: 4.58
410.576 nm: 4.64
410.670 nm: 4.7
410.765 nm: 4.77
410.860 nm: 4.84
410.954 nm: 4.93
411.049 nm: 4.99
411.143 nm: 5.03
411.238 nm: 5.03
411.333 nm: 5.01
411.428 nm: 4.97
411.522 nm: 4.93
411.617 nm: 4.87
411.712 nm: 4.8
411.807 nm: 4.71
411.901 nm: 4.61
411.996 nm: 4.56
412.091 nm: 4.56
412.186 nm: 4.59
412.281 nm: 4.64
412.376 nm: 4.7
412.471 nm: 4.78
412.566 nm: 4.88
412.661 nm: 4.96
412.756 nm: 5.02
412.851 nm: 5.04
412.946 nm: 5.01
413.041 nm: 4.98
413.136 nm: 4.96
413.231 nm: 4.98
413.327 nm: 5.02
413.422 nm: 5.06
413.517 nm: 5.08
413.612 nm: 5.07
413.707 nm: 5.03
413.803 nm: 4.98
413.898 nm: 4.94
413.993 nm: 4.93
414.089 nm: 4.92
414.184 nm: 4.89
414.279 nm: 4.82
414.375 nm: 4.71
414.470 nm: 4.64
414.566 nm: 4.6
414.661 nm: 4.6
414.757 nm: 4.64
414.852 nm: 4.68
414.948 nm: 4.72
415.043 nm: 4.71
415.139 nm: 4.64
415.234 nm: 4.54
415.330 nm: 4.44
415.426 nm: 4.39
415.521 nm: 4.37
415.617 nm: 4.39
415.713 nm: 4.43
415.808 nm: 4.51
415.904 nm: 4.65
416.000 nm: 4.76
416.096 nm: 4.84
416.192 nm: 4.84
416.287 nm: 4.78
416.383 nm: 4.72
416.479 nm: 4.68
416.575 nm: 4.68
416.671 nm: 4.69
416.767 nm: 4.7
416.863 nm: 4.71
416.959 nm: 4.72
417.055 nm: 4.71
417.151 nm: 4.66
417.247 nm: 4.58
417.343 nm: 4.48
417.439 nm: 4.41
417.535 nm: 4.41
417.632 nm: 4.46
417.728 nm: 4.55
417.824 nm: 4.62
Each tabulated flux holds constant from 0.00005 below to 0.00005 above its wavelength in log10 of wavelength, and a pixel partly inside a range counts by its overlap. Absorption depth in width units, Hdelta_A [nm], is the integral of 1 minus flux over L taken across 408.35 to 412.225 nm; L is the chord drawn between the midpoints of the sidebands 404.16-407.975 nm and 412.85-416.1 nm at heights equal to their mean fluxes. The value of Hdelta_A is -0.11 nm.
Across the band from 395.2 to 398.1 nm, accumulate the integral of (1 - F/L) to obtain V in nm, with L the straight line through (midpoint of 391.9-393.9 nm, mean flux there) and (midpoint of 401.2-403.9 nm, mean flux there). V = 0.28 nm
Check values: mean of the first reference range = 2.24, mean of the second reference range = 5.07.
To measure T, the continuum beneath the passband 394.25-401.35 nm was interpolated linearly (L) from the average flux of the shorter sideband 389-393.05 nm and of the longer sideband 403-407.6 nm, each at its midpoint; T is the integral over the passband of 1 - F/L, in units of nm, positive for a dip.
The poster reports 0.51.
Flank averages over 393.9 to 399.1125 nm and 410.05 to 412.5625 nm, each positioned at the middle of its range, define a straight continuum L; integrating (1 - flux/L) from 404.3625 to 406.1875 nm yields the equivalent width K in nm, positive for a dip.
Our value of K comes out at -0.22 nm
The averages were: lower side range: 3.22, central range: 4.61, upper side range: 4.74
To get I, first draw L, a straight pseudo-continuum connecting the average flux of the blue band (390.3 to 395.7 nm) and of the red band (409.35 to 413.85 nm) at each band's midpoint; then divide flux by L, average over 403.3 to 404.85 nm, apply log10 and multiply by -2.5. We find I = -0.25 mag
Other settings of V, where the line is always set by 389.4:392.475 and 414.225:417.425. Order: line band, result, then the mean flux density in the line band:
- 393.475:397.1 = 0.95 nm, 2.78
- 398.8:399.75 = -0.23 nm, 4.88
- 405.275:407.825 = -0.28 nm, 4.71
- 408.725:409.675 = -0.18 nm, 5.19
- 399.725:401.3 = -0.37 nm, 4.92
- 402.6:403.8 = -0.25 nm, 4.95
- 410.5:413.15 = -0.22 nm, 4.84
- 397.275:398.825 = 0.09 nm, 3.65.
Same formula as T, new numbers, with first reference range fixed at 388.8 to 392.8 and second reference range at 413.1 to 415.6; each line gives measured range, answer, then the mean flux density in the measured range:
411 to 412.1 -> -0.06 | 4.85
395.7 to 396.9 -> 0.35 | 2.62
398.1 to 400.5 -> -0.42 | 4.58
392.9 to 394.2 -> 0.62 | 1.86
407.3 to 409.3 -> -0.29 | 5.06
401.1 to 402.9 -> -0.46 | 5.08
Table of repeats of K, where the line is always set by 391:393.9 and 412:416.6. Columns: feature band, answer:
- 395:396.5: -0.09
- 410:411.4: -0.10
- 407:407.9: -0.15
